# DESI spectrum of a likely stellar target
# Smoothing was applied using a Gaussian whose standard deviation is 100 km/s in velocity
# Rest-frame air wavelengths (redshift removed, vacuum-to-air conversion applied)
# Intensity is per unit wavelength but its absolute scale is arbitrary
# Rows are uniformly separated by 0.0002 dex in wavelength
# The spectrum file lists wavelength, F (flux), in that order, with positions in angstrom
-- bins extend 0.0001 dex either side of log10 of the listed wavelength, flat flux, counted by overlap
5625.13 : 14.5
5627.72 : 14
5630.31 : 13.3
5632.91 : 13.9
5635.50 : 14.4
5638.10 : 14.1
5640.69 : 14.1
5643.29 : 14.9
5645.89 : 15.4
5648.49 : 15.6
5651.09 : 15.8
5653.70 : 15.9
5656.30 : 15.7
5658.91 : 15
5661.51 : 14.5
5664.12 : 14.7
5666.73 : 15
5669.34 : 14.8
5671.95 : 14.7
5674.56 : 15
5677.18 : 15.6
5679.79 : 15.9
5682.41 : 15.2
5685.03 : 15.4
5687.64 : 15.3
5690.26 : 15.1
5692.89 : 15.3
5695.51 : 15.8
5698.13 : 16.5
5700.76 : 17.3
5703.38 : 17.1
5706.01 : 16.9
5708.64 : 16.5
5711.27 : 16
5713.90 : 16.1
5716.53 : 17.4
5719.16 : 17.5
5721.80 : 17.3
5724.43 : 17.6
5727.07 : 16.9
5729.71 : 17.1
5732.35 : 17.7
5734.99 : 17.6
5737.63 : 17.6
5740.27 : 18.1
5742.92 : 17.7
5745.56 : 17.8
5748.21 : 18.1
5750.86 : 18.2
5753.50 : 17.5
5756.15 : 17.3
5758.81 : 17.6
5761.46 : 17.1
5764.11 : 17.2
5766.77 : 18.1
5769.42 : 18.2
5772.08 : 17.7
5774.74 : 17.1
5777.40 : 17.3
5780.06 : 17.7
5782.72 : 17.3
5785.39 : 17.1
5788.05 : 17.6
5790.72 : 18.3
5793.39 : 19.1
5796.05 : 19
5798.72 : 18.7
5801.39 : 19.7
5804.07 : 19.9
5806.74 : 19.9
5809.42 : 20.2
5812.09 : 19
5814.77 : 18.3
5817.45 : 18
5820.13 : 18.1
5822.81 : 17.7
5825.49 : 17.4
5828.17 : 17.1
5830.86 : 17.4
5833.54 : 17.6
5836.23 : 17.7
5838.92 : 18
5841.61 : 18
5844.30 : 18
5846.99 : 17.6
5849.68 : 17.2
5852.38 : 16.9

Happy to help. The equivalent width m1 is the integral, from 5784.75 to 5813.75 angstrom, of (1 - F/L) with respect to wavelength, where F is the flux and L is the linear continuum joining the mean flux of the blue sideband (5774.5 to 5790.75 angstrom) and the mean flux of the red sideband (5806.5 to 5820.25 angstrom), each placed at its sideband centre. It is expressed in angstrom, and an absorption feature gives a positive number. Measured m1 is -1.2 angstrom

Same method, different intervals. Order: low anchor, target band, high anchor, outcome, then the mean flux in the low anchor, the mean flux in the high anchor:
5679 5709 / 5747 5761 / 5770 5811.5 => -0.1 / 16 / 18.4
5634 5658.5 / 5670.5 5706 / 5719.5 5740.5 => 1.2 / 15.1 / 17.5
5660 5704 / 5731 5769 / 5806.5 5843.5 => -2.2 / 15.5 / 18.1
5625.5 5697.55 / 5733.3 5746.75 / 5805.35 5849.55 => -1.1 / 15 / 18.1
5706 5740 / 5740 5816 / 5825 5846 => -3.4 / 17.1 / 17.7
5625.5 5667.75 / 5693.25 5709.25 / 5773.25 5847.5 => -0.7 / 14.8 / 18.2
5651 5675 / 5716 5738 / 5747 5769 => -0.8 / 15.1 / 17.7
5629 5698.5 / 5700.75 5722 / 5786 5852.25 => -1.1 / 15.1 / 18.3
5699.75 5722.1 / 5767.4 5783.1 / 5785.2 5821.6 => 0.6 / 16.9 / 18.8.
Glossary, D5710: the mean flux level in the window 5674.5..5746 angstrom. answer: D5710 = 16.6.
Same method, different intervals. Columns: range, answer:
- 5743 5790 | 17.6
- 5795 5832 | 18.6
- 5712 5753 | 17.5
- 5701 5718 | 16.7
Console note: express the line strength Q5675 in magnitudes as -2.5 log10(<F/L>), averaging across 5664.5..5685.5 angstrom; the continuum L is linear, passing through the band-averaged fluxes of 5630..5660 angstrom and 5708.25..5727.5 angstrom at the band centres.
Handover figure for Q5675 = 0.04 mag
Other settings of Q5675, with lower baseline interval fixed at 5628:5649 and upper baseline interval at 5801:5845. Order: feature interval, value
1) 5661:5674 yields 0.02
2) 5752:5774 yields -0.03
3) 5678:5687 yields -0.01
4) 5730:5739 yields -0.07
